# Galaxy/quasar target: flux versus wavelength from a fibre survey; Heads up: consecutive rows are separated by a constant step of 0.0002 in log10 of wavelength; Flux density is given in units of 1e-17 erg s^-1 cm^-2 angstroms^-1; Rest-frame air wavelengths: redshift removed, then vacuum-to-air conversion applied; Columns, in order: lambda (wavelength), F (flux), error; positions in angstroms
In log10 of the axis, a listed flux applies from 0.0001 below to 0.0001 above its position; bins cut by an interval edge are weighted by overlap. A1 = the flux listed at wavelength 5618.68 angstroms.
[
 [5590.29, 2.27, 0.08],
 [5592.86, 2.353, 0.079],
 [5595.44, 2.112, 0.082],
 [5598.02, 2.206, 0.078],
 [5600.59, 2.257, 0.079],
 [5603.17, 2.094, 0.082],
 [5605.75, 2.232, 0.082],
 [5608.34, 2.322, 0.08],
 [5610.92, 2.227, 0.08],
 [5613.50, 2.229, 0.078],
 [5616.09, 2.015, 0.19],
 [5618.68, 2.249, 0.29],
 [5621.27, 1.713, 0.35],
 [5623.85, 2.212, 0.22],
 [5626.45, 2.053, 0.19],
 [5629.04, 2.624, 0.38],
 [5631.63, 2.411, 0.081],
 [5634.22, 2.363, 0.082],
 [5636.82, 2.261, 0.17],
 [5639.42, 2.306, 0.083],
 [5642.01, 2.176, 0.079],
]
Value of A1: 2.249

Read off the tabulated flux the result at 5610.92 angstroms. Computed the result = 2.227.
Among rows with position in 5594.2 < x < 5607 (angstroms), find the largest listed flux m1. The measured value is 2.257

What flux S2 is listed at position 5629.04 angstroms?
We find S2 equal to 2.624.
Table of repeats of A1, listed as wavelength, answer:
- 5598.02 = 2.206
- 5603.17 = 2.094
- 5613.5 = 2.229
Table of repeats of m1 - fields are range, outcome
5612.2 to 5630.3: 2.624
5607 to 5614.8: 2.322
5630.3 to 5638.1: 2.411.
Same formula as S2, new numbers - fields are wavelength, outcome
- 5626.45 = 2.053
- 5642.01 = 2.176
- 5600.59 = 2.257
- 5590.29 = 2.27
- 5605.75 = 2.232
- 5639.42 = 2.306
